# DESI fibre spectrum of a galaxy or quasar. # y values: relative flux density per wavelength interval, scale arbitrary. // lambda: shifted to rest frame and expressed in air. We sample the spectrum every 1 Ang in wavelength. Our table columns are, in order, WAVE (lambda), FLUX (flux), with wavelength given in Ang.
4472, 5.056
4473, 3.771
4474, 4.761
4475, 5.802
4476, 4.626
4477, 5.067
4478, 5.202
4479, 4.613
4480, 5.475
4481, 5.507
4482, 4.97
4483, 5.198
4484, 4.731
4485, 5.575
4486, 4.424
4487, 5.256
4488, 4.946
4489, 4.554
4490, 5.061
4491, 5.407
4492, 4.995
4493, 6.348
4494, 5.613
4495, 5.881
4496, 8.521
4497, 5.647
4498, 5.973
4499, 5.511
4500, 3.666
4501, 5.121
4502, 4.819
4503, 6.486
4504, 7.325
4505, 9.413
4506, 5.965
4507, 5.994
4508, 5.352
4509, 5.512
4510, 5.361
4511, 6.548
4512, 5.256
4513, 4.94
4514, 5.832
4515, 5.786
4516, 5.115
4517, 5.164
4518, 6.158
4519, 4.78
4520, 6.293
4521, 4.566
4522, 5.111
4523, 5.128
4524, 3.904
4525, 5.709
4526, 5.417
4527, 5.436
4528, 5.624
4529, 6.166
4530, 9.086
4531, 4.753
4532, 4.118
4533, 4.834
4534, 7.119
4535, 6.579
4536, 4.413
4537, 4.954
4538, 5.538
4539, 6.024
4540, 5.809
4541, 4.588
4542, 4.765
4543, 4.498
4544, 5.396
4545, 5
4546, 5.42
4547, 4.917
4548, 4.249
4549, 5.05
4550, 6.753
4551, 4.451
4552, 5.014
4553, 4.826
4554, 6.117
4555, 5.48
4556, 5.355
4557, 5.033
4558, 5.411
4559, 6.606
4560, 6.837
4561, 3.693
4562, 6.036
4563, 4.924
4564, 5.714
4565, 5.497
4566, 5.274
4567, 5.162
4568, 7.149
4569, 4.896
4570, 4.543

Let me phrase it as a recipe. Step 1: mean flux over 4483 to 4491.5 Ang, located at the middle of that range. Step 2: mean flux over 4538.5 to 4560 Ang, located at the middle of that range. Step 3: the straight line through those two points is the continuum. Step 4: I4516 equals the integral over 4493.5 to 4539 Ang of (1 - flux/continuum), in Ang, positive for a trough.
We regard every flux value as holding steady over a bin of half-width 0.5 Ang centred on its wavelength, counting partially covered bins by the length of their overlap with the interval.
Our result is -4.9 Ang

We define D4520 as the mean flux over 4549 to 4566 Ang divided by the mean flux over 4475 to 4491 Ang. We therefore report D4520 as 1.08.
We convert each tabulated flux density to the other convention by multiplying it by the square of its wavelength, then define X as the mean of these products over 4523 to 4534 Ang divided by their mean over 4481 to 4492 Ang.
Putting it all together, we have 1.13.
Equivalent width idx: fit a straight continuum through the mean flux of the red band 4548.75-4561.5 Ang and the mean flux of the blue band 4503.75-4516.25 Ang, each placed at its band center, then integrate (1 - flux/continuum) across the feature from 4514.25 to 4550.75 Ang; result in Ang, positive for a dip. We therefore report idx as 2.2 Ang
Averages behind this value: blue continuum 6.02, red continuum 5.44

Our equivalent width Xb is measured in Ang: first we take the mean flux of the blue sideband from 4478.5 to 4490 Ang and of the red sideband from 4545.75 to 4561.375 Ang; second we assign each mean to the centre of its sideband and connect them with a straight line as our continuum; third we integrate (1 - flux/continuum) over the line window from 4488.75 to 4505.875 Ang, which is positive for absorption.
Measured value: -2.8 Ang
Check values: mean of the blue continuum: 5.02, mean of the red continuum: 5.34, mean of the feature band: 5.92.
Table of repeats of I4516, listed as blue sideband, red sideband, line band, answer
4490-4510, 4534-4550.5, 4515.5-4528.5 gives 0.8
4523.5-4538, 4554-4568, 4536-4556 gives 1.4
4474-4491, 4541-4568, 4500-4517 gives -2.3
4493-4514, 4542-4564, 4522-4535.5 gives -0.1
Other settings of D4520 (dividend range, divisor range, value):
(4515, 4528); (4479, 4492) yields 1.04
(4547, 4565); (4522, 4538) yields 0.97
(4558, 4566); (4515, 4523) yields 1.05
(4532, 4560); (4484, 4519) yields 0.94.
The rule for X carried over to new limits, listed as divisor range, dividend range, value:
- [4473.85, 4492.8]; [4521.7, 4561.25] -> 1.09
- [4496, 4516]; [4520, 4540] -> 0.95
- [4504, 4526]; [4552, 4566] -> 0.99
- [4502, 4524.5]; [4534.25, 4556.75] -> 0.93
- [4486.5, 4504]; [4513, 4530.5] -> 1.01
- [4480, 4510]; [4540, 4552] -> 0.91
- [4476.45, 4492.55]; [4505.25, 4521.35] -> 1.12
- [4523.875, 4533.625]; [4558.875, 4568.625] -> 1.03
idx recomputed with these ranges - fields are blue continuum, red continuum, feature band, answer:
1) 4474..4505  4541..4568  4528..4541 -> -0.9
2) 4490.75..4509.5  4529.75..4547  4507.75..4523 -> 0.8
